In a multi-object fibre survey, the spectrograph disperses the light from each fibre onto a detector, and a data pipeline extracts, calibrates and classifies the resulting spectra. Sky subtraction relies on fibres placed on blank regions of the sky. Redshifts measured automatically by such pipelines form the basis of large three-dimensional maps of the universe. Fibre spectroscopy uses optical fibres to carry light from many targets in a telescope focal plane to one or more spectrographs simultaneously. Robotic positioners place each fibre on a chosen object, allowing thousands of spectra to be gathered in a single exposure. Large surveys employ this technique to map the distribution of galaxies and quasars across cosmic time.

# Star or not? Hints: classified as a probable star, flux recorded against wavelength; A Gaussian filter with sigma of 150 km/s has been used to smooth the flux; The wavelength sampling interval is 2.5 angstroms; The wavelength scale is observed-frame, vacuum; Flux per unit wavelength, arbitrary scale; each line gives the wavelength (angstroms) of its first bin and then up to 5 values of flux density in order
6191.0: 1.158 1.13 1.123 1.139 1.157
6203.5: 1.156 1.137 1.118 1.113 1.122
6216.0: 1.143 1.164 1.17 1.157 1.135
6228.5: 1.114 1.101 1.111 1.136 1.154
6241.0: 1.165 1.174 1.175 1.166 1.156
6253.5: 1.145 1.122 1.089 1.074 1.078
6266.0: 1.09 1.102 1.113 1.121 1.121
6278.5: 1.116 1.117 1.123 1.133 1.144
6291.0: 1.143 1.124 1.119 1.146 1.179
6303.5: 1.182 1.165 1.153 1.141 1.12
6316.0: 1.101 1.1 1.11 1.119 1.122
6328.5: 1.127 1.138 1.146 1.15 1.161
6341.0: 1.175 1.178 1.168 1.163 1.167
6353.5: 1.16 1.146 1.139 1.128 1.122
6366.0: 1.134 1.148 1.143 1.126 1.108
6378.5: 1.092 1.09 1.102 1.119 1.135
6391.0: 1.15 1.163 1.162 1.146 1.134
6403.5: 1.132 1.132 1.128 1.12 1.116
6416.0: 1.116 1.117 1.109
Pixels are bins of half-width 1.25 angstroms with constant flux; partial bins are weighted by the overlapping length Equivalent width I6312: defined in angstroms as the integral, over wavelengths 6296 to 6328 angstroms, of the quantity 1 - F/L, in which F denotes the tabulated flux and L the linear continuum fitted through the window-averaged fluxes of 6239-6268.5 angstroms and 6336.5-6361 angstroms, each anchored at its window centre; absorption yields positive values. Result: 0.3 angstroms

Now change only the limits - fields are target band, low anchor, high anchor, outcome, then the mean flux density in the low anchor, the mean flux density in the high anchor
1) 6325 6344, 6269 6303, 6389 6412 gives -0.2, 1.13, 1.14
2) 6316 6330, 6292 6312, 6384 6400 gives 0.4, 1.15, 1.14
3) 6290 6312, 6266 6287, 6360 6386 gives -0.7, 1.12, 1.12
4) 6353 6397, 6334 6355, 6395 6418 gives 0.7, 1.16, 1.13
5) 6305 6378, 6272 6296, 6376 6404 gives -0.8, 1.13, 1.13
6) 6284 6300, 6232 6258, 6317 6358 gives 0.2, 1.15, 1.15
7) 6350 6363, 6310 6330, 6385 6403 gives -0.2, 1.12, 1.14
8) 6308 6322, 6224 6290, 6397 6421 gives 0.1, 1.13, 1.13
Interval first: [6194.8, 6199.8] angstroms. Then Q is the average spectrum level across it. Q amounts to 1.13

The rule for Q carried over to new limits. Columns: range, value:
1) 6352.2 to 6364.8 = 1.14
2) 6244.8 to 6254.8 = 1.16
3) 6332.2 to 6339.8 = 1.15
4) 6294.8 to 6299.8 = 1.13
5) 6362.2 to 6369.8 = 1.13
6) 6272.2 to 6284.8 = 1.12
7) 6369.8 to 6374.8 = 1.13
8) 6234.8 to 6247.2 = 1.16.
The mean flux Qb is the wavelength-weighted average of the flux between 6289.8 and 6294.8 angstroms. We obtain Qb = 1.13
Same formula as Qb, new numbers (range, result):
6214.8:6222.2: 1.16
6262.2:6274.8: 1.1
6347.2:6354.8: 1.16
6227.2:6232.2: 1.11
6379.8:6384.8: 1.1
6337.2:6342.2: 1.17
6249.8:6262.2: 1.12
